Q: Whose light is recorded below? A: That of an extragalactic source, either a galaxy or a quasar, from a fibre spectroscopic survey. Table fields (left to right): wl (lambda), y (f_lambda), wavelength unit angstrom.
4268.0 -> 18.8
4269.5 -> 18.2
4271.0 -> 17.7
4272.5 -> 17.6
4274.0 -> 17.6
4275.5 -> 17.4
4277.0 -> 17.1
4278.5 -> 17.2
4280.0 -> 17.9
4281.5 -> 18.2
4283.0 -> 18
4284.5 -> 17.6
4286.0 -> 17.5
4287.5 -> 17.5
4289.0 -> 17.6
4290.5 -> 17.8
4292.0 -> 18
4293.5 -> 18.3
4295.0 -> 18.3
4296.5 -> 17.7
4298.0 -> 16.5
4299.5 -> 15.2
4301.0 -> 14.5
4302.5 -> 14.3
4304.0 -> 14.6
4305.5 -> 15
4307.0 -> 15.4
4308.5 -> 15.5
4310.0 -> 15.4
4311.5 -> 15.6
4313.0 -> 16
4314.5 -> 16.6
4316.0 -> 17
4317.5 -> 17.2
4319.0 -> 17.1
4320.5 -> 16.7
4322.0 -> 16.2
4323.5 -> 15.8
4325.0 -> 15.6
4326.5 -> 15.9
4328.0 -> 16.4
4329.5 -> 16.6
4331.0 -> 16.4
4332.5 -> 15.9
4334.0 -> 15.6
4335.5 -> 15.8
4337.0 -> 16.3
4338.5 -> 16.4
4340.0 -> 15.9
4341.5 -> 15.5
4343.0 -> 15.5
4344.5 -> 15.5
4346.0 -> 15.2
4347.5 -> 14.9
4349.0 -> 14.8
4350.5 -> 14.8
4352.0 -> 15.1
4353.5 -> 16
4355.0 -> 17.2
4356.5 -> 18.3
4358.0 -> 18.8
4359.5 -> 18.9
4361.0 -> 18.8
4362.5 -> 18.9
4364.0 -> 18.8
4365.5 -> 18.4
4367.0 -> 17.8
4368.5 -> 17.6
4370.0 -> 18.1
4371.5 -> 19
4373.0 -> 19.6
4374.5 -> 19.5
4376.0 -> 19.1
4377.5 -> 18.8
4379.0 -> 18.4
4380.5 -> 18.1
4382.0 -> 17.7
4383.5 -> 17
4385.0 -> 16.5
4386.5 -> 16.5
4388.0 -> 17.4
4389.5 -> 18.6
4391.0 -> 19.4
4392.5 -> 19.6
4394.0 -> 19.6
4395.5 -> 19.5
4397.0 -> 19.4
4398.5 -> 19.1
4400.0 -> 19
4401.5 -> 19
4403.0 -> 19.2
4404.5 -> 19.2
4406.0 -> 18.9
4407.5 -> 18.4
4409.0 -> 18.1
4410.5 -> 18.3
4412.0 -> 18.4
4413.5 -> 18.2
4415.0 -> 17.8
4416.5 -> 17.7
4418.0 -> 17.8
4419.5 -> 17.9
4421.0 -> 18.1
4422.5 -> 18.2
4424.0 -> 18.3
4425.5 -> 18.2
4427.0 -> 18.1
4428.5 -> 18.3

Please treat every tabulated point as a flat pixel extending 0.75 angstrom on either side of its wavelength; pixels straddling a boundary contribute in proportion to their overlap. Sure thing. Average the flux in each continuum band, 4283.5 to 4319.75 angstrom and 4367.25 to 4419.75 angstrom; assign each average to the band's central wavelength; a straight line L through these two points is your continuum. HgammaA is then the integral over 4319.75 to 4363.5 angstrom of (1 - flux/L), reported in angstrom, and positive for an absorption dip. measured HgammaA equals 2.58 angstrom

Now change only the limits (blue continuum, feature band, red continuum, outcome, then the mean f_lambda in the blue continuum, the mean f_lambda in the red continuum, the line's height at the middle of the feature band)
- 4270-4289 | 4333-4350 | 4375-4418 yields 2.34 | 17.6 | 18.5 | 18.1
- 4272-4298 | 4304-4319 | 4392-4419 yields 1.64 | 17.7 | 18.7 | 17.9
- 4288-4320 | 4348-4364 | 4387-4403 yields 0.63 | 16.4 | 19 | 17.9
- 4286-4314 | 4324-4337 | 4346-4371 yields 0.61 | 16.3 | 17.3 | 16.8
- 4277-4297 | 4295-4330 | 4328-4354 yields 1.64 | 17.8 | 15.7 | 16.8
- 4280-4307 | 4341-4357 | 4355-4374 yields 2.20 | 16.8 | 18.5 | 18.2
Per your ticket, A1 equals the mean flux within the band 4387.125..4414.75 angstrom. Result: 18.8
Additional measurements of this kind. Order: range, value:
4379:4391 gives 17.6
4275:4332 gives 16.6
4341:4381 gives 17.5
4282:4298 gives 17.8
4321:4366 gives 16.5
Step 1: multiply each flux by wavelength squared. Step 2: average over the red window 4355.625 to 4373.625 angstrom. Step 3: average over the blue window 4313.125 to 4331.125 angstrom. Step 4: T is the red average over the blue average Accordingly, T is 1.2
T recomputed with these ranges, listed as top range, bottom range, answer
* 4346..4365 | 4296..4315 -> 1.12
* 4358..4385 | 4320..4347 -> 1.18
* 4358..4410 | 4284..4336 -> 1.17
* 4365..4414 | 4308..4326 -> 1.18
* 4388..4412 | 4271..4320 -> 1.18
